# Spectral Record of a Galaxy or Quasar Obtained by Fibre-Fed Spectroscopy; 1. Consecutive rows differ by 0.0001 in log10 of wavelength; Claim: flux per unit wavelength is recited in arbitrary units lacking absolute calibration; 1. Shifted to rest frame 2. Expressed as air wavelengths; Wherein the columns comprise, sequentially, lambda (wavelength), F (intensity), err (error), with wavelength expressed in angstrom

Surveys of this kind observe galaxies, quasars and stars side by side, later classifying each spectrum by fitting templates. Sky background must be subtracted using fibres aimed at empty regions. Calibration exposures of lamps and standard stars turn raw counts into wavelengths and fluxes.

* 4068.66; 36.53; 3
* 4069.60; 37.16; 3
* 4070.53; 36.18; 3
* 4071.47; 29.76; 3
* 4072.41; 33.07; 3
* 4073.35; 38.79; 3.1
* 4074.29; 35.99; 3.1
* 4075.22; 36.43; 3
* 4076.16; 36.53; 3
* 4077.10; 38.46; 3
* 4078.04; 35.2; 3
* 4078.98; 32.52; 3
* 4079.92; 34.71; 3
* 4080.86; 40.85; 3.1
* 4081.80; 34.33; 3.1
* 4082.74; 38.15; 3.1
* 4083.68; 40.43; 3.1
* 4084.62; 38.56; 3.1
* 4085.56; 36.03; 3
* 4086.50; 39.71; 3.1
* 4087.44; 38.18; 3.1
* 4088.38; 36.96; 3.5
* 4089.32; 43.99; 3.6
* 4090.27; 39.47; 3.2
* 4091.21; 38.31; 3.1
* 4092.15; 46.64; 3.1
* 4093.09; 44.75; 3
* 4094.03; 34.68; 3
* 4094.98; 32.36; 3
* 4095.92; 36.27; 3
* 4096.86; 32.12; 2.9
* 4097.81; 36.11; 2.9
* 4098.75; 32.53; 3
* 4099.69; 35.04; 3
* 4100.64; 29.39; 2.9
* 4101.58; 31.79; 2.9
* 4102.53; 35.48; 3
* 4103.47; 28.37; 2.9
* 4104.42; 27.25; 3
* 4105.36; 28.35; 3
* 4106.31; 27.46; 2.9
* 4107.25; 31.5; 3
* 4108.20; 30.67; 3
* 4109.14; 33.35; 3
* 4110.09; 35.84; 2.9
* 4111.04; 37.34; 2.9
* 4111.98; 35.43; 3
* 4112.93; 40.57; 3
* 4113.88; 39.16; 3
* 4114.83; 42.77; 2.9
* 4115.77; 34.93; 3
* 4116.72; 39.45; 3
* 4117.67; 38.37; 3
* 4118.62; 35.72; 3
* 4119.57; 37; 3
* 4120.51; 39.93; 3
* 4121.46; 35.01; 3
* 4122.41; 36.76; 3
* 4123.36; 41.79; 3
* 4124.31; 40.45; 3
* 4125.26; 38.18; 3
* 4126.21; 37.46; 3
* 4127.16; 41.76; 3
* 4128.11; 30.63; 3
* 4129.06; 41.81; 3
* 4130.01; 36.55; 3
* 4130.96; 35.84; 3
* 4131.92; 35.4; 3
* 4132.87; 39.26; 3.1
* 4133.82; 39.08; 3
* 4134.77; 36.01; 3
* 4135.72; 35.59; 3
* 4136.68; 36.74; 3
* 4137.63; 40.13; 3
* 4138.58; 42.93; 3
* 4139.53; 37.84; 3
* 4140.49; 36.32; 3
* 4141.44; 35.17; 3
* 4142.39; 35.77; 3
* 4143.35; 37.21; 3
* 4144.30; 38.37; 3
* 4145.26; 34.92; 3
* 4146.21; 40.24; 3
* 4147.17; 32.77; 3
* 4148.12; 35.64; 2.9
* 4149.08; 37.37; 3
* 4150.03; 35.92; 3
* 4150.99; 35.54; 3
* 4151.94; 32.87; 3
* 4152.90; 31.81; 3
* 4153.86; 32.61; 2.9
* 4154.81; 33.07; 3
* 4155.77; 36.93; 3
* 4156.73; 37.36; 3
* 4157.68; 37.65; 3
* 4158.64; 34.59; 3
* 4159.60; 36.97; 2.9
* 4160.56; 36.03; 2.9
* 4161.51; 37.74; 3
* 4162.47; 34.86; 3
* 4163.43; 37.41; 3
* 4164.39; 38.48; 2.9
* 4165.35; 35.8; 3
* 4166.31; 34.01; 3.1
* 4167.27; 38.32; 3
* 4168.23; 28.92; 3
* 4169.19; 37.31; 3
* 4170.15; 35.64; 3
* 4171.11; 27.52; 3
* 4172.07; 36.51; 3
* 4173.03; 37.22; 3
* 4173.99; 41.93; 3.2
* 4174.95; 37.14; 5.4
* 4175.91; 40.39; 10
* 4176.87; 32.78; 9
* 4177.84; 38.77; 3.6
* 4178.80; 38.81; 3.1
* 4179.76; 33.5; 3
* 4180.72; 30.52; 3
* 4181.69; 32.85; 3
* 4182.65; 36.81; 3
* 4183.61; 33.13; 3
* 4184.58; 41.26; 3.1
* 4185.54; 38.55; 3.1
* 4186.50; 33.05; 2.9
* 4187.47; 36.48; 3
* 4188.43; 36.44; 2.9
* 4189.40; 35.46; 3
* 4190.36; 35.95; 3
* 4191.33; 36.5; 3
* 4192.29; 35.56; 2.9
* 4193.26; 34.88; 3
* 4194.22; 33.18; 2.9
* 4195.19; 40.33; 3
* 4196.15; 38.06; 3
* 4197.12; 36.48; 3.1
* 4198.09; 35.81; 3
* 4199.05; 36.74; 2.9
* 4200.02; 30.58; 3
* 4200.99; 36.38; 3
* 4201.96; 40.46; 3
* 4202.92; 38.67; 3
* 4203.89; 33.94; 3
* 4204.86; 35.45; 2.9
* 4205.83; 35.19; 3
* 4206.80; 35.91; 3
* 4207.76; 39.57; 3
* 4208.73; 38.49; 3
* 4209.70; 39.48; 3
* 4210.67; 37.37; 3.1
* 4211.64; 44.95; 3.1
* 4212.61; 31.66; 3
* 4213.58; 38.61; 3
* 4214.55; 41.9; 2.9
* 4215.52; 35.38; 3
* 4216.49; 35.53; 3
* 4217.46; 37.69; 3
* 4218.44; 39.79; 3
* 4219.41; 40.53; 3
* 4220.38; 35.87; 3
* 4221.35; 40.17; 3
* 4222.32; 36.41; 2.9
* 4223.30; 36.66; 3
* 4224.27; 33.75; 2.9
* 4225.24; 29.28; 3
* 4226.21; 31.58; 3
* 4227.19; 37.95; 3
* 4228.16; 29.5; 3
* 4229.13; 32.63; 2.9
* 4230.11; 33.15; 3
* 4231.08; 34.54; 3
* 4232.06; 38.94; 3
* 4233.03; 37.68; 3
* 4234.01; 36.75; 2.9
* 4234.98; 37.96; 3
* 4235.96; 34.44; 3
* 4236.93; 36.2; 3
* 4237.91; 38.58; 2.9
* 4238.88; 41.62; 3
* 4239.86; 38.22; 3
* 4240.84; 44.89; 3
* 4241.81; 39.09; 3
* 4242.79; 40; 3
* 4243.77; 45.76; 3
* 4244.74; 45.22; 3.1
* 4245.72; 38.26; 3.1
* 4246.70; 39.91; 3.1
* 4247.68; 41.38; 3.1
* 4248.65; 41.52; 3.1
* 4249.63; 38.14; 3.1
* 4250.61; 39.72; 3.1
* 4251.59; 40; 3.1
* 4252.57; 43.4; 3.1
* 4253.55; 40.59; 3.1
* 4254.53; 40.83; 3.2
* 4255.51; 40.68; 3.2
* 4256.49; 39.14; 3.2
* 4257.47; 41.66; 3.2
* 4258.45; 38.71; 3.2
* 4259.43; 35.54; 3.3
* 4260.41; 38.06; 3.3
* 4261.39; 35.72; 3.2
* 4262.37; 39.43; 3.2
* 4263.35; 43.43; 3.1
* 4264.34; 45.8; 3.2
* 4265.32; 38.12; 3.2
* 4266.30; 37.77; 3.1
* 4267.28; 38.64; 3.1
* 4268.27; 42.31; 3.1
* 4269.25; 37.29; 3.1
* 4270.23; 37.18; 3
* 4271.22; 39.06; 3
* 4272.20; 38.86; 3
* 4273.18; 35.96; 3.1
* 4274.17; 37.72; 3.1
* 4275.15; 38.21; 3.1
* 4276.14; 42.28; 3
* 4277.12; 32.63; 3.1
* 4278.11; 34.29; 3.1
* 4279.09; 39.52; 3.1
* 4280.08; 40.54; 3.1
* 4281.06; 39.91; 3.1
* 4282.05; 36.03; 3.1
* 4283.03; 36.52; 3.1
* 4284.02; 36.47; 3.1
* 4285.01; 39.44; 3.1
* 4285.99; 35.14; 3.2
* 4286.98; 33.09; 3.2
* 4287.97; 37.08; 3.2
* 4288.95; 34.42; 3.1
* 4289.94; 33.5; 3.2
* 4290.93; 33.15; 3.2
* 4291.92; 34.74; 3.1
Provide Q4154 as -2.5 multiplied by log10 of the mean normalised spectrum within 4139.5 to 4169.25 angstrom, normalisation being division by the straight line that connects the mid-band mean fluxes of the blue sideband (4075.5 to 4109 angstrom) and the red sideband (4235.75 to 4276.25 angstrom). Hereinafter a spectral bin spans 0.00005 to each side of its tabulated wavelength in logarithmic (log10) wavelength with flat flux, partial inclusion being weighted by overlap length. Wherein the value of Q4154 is 0.041 mag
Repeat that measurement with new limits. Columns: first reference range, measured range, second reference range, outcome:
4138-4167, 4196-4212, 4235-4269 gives 0.03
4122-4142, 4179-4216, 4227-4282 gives 0.06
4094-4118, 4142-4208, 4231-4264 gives 0.03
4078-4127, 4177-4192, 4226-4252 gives 0.05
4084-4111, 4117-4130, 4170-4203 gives -0.08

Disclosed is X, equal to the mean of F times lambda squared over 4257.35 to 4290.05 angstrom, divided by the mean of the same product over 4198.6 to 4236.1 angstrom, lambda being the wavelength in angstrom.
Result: 1.07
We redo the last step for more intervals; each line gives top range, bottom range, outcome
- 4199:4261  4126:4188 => 1.08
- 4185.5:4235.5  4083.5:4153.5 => 1.04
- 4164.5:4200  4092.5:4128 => 1.04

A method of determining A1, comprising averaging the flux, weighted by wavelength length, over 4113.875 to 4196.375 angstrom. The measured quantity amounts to 36.6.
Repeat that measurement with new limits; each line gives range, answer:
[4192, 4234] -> 36.4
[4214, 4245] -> 37.4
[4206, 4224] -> 38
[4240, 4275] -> 40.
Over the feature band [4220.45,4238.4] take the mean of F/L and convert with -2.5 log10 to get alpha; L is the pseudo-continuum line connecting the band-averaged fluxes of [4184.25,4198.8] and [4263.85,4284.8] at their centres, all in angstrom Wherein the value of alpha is 0.059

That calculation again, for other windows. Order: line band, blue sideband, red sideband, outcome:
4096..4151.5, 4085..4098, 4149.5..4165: 0.027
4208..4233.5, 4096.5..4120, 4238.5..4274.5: 0.059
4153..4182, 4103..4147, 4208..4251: 0.042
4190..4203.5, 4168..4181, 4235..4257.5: 0.022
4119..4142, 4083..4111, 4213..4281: -0.054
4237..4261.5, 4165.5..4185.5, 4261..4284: -0.067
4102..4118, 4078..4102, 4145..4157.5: 0.059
